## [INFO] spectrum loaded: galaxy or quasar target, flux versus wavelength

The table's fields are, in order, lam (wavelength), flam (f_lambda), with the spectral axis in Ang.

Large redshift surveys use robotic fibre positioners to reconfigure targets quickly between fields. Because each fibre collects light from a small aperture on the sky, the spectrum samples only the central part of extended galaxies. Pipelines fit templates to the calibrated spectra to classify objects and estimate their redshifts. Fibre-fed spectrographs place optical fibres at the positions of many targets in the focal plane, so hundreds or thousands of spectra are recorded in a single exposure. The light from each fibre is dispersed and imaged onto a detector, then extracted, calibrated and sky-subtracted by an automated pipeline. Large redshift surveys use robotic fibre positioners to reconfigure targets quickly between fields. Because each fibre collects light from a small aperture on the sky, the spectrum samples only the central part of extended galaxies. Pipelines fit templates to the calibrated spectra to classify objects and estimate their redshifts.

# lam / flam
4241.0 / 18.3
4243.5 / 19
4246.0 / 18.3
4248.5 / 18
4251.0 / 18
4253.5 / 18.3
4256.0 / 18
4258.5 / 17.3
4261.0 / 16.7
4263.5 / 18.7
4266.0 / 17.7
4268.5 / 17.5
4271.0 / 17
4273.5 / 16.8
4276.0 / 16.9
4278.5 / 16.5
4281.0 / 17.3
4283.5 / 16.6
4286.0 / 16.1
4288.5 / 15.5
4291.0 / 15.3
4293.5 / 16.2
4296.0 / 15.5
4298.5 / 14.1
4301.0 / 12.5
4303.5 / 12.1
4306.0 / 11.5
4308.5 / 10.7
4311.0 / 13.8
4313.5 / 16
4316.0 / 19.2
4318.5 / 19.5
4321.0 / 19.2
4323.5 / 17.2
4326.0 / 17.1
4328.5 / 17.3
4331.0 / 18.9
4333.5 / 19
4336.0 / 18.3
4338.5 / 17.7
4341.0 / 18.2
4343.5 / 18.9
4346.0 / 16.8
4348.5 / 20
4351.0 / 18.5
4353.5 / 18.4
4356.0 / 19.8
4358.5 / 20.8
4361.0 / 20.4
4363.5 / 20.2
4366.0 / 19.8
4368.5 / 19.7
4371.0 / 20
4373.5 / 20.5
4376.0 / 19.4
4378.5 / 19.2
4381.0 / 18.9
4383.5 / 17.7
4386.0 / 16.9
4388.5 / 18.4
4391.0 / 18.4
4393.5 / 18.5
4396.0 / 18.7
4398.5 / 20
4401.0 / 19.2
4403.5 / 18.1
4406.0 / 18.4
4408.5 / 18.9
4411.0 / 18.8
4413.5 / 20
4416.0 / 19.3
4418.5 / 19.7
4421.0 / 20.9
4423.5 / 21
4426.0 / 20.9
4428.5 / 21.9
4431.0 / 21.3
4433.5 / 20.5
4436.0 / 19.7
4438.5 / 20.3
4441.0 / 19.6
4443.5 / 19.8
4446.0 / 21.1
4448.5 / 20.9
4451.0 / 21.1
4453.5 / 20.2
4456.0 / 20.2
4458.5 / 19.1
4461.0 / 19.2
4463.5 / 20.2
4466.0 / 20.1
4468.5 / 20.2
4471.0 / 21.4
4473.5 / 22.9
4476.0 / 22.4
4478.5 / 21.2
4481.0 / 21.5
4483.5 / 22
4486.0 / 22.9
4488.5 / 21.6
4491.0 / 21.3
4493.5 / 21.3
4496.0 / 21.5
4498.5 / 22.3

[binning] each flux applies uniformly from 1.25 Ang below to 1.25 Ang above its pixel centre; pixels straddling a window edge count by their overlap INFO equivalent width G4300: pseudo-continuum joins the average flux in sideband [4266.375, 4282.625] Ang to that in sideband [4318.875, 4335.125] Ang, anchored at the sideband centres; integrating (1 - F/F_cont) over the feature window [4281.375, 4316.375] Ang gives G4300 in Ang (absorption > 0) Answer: 5.9 Ang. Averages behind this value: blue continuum 17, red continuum 18.2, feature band 14.6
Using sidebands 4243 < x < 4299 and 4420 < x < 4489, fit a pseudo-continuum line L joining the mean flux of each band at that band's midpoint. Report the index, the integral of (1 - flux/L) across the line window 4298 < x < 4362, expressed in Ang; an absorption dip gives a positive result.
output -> 3.9 Ang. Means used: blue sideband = 17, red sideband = 20.9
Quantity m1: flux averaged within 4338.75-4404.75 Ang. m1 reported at 19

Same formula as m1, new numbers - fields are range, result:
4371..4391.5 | 18.8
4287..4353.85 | 16.5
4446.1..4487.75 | 21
